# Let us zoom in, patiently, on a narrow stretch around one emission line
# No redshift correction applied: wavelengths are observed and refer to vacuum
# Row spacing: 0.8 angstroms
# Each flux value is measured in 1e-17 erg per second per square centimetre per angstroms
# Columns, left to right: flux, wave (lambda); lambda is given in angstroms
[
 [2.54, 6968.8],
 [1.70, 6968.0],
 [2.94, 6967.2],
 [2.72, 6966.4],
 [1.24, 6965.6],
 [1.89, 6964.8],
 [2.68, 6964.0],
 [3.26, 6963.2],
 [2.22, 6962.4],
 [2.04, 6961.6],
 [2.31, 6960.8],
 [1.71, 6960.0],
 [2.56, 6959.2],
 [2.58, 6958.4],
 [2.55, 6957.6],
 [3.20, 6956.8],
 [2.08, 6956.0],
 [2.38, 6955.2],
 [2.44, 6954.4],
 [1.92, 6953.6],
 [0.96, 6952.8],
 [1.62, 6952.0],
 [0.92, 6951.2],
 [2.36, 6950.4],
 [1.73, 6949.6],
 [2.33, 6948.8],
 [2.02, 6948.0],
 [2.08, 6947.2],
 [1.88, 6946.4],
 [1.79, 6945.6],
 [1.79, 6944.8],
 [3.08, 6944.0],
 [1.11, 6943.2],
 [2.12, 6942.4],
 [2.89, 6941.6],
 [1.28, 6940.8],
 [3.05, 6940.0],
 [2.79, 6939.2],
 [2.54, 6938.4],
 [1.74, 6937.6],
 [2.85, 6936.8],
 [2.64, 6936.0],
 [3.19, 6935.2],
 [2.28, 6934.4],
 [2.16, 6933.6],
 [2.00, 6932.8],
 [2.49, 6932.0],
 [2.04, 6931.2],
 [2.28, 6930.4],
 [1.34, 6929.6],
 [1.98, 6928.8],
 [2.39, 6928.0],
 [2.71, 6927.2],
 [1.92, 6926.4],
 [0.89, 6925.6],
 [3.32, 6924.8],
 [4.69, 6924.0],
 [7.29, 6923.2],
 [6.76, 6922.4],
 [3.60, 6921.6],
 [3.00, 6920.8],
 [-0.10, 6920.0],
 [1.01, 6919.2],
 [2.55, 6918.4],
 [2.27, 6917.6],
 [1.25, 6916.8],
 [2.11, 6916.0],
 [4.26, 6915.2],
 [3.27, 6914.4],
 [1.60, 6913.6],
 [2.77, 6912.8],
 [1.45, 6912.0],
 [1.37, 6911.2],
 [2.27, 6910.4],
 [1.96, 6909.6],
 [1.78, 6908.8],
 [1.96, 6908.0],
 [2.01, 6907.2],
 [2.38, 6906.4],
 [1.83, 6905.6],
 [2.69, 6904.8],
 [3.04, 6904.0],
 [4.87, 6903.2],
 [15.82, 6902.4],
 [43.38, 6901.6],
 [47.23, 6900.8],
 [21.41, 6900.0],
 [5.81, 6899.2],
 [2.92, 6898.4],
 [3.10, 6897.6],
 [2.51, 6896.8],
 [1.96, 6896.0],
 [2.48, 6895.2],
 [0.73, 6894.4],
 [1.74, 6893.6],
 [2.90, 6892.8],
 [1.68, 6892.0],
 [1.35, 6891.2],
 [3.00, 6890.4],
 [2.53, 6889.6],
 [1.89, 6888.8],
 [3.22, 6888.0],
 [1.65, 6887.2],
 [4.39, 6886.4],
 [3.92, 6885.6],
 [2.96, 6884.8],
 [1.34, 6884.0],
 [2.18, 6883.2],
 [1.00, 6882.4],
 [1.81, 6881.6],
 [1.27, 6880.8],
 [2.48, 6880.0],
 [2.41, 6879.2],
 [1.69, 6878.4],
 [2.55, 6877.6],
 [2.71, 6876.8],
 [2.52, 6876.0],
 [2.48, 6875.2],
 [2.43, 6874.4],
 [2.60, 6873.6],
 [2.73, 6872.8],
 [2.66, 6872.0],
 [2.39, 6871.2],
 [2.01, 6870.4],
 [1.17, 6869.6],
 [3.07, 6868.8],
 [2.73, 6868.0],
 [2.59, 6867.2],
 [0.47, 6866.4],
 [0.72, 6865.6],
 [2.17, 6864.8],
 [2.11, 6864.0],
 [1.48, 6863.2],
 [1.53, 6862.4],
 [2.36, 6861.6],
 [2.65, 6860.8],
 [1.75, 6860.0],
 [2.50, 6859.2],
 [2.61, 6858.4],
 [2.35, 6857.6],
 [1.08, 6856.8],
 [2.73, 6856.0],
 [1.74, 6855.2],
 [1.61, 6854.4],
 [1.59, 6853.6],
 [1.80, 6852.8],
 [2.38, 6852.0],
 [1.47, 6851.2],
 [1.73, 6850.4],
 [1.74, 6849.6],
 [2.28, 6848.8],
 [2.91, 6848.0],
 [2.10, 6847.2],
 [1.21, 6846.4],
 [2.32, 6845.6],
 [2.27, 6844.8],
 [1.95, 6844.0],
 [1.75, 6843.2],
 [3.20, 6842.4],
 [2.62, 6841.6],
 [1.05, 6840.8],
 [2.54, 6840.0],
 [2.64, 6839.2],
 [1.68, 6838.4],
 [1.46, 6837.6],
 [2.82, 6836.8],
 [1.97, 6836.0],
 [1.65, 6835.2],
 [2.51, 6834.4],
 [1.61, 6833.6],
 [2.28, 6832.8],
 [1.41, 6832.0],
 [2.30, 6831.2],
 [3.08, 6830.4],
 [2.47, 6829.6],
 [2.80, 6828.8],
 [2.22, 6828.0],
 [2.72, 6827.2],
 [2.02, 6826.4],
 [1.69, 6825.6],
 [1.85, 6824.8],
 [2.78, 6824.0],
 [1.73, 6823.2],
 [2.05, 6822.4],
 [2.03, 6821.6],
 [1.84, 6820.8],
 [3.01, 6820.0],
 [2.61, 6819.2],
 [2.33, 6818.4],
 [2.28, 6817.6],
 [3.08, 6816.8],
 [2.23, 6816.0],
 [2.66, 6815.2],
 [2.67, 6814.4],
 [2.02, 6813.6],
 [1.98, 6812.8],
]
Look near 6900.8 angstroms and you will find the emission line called H-alpha 6563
